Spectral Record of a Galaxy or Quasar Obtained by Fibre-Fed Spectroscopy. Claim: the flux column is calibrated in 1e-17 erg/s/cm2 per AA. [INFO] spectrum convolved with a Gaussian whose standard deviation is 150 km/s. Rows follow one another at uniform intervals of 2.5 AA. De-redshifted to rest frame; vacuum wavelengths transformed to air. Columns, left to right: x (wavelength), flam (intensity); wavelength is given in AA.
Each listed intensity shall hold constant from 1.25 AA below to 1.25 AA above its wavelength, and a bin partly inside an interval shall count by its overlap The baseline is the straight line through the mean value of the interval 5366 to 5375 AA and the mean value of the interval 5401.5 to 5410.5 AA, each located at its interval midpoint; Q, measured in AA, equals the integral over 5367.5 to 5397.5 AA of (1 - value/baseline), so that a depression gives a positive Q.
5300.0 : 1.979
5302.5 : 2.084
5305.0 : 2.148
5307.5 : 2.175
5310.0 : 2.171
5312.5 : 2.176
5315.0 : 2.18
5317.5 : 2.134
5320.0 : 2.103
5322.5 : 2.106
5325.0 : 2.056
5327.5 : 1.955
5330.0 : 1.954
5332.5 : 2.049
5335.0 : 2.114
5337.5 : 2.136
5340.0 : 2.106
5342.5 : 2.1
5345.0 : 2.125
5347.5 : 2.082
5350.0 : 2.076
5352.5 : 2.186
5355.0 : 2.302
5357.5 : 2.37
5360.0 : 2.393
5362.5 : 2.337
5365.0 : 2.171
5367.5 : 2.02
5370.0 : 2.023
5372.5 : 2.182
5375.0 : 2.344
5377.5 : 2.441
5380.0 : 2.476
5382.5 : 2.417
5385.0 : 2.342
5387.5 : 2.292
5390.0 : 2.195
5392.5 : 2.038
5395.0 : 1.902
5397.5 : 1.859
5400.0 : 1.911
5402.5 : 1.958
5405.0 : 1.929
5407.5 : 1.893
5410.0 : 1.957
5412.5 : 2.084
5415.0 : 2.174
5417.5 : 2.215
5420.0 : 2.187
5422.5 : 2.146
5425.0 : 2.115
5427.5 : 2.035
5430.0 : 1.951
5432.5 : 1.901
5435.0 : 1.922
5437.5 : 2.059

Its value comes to -2.38 AA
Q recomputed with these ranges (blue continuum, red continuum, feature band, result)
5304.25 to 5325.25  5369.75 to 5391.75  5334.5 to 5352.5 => 0.8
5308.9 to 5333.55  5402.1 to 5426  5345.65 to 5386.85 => -3.6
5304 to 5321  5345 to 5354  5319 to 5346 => 0.8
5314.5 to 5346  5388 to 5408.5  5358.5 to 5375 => -1.4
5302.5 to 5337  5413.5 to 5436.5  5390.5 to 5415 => 1.3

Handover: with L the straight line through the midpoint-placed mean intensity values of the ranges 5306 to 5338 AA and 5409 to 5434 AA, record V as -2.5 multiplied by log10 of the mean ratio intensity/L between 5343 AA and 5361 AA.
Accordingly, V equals -0.06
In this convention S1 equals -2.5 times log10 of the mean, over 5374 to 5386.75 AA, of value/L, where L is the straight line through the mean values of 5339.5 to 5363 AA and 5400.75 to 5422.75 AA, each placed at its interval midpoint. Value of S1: -0.13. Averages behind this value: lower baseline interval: 2.21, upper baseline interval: 2.05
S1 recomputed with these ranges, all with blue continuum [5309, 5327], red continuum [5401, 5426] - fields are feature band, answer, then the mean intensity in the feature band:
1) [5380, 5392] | -0.11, 2.31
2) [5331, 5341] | 0.01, 2.1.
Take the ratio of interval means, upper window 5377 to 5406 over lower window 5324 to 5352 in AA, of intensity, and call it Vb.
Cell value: 1.03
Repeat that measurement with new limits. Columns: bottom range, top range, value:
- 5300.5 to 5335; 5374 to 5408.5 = 1.02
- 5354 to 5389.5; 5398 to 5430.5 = 0.89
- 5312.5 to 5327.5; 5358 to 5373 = 1.04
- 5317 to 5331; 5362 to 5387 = 1.11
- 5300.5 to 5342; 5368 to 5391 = 1.09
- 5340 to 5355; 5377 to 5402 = 1.02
